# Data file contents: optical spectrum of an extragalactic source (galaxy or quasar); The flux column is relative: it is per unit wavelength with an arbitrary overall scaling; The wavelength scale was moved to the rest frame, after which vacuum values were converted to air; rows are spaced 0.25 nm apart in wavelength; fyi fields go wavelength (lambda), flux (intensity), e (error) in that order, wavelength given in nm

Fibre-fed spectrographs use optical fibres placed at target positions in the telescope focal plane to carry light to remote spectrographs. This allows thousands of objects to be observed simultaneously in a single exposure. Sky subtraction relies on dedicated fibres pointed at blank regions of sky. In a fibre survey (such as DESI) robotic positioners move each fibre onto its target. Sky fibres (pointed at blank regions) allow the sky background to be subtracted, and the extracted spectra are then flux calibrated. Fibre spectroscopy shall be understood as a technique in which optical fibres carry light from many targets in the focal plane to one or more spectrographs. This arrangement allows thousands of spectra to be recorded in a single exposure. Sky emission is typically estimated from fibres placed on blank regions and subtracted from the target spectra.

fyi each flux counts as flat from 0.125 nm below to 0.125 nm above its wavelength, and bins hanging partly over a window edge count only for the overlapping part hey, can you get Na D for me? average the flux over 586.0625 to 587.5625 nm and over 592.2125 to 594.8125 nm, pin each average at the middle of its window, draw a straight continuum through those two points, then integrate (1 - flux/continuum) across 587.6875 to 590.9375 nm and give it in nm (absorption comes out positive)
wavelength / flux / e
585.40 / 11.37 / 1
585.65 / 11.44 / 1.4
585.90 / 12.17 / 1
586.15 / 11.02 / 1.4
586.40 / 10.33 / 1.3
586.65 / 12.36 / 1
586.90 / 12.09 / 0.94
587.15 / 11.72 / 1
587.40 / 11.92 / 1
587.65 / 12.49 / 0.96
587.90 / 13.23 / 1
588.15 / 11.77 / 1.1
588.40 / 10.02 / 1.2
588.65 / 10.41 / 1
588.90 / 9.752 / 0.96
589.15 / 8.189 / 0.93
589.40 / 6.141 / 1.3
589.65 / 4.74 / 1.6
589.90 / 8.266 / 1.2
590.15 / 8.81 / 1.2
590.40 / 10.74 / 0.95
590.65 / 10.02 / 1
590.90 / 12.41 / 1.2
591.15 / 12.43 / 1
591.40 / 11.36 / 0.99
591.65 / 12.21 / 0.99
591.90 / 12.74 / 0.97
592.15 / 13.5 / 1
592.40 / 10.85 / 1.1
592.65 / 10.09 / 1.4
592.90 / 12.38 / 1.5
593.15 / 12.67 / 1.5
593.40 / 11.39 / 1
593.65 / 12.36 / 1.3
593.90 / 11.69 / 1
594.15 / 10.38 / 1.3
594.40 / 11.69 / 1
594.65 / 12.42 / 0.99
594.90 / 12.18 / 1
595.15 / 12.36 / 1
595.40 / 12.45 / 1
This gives 0.57 nm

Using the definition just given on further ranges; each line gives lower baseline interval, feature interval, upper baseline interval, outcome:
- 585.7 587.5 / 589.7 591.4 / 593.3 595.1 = 0.21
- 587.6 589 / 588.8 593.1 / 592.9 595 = 0.46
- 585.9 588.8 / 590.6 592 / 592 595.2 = -0.02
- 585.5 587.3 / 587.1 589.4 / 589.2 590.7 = -0.23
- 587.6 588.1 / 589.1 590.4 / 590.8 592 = 0.52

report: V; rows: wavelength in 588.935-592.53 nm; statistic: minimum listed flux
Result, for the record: 4.74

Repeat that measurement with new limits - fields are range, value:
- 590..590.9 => 8.81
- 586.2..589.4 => 6.141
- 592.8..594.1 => 11.39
